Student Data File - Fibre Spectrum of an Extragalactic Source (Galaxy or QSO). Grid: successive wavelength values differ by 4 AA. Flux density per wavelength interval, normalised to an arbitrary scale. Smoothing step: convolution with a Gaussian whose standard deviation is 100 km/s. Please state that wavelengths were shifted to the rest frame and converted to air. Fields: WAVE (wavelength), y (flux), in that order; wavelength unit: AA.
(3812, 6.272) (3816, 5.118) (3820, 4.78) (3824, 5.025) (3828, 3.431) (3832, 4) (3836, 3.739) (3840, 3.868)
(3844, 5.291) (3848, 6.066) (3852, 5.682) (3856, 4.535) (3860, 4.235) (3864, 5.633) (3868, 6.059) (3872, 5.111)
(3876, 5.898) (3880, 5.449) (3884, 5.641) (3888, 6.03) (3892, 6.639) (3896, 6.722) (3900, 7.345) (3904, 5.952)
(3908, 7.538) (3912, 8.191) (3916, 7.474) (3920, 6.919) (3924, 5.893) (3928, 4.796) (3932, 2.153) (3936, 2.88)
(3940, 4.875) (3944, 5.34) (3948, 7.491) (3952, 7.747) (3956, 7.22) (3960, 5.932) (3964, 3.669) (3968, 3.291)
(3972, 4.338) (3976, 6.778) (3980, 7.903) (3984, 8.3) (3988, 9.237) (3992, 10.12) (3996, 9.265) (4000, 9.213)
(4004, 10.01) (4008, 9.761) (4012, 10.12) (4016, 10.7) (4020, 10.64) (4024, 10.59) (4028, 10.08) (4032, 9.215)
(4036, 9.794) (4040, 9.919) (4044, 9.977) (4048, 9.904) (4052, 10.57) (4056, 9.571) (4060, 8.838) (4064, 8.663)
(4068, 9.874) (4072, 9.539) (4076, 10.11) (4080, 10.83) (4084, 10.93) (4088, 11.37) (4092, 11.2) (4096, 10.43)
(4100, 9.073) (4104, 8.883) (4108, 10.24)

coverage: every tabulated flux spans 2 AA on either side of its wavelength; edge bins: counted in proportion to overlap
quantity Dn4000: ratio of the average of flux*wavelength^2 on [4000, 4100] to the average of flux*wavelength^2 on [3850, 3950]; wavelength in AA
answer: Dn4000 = 1.9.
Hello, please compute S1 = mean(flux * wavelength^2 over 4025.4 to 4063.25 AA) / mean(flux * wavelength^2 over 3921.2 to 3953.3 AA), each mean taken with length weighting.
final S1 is 2.0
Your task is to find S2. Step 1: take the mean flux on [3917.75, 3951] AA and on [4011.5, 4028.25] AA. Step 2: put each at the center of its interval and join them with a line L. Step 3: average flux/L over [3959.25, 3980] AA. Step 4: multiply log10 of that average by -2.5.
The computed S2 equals 0.42 mag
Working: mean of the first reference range 5.14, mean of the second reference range 10.5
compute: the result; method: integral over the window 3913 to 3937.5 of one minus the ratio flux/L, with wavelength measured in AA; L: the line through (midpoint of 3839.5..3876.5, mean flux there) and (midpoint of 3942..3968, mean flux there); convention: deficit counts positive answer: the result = 2.4 AA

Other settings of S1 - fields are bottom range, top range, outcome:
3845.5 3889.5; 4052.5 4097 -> 2.05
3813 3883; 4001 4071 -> 2.19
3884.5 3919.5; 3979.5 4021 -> 1.46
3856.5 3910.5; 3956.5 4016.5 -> 1.38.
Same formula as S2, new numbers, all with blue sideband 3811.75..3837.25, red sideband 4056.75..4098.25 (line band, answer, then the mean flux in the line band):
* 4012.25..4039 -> -0.13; 10.2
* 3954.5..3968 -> 0.40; 5.2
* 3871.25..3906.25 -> -0.03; 6.13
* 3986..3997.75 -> -0.16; 9.55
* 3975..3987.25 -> 0.02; 7.89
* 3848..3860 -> 0.01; 5.12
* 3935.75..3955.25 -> 0.20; 6.02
